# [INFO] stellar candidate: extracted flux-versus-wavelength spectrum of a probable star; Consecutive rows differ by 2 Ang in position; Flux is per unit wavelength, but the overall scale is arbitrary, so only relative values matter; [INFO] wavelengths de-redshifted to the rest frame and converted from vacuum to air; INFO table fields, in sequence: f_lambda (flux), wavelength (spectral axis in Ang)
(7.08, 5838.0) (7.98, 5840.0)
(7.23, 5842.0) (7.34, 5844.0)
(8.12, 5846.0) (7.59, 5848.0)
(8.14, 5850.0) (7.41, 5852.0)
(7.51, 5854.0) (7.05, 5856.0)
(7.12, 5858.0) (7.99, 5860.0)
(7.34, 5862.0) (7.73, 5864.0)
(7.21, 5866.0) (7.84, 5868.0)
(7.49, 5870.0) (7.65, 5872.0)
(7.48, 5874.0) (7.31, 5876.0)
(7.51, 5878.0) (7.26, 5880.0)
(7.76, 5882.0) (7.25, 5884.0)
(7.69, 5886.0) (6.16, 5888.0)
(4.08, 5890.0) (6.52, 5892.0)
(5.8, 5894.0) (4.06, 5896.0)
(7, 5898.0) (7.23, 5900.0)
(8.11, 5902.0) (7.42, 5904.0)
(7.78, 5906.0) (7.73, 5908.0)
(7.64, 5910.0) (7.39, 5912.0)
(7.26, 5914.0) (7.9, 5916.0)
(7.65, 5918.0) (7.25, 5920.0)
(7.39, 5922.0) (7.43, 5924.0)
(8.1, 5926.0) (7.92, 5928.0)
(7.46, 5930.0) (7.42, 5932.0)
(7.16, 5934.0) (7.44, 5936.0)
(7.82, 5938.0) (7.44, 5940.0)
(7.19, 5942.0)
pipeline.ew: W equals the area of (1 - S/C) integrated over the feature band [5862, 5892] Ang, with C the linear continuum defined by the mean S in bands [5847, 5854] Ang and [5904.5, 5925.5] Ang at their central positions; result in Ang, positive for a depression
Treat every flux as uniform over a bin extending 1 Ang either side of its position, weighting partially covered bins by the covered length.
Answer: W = 1.87 Ang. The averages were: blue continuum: 7.68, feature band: 7.16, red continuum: 7.55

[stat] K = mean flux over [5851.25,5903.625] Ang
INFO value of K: 7.06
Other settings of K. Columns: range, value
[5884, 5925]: 6.98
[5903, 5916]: 7.56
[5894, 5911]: 7.04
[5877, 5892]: 6.8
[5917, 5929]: 7.62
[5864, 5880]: 7.5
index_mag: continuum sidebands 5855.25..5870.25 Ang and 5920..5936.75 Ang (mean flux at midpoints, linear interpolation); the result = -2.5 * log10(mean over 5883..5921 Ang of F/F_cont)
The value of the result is 0.08 mag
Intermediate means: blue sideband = 7.48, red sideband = 7.52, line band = 6.94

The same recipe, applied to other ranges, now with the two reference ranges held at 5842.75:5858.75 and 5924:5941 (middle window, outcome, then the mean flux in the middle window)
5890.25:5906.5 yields 0.15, 6.59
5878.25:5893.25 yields 0.13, 6.7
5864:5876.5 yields 0.00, 7.52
